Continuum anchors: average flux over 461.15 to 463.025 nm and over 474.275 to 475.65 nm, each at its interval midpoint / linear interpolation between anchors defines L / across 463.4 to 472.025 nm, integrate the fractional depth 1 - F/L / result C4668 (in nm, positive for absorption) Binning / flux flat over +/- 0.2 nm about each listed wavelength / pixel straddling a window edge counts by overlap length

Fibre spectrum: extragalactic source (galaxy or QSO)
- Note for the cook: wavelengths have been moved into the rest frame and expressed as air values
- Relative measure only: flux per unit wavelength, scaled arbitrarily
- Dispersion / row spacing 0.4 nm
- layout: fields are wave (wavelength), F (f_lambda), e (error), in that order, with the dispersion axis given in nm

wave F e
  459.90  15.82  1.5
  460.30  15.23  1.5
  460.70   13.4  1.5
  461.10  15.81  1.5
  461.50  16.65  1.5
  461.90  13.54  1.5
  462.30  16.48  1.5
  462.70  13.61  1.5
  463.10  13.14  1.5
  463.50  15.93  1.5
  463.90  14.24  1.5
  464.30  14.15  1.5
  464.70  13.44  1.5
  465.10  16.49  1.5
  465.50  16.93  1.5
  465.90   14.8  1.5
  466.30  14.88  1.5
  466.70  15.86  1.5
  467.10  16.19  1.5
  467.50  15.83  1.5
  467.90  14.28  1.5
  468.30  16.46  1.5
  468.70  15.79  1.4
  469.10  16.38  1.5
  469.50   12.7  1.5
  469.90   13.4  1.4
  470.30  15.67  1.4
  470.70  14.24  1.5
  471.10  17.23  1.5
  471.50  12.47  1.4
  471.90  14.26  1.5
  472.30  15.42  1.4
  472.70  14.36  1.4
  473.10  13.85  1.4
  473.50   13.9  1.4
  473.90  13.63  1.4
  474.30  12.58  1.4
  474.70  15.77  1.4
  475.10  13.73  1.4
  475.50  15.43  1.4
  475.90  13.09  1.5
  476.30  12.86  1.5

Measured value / -0.15 nm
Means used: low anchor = 15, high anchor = 14.6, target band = 15.1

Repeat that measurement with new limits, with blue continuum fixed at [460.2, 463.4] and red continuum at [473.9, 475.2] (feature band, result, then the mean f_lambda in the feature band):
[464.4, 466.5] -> -0.104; 15.3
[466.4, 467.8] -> -0.129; 15.8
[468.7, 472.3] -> -0.109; 14.7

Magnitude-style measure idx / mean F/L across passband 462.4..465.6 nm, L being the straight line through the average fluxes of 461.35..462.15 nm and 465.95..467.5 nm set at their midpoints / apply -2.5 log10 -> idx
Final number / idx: 0.04 mag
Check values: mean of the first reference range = 15.1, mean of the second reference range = 15.6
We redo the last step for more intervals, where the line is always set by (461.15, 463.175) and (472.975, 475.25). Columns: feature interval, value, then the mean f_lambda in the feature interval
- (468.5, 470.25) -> -0.028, 14.7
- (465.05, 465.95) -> -0.114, 16.2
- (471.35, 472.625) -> -0.005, 14.1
